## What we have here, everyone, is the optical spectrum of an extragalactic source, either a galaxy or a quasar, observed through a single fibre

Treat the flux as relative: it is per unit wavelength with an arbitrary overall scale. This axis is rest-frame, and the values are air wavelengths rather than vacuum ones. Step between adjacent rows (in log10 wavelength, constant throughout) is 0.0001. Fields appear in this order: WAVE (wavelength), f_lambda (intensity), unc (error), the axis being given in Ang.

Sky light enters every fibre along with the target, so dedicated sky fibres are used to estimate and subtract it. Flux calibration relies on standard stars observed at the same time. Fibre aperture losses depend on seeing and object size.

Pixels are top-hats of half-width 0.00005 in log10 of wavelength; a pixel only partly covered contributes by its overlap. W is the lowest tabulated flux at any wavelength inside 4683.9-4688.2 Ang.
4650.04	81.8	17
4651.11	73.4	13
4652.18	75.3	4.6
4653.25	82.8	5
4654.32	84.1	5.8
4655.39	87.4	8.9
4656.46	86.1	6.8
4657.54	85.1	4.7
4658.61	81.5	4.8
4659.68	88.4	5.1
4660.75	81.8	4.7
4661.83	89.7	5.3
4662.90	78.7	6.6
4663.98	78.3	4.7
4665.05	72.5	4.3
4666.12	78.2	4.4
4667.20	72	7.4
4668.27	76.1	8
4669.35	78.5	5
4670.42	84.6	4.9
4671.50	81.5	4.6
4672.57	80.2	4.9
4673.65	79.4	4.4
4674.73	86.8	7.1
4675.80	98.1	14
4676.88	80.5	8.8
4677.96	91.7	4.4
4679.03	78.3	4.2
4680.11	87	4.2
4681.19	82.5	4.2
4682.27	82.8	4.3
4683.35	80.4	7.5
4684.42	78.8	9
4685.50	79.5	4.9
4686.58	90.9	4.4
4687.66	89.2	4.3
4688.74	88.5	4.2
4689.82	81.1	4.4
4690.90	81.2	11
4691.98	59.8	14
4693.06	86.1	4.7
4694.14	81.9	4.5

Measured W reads 78.8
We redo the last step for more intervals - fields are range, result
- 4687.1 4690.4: 81.1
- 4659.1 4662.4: 81.8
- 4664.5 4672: 72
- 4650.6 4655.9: 73.4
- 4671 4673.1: 80.2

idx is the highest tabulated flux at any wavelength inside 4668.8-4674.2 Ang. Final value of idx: 84.6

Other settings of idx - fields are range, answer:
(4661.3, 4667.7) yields 89.7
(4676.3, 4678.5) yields 91.7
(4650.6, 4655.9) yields 87.4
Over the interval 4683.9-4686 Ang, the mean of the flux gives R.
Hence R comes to 79.1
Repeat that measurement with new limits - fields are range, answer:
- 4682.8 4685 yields 79.8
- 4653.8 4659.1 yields 84.9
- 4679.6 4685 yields 82.3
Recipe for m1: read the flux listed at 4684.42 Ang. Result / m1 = 78.8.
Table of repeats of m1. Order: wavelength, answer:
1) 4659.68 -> 88.4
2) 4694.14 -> 81.9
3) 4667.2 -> 72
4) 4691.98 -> 59.8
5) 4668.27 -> 76.1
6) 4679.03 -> 78.3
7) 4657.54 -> 85.1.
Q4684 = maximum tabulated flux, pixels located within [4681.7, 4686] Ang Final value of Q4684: 82.8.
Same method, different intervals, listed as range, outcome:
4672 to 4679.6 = 98.1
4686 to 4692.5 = 90.9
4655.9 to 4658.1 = 86.1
